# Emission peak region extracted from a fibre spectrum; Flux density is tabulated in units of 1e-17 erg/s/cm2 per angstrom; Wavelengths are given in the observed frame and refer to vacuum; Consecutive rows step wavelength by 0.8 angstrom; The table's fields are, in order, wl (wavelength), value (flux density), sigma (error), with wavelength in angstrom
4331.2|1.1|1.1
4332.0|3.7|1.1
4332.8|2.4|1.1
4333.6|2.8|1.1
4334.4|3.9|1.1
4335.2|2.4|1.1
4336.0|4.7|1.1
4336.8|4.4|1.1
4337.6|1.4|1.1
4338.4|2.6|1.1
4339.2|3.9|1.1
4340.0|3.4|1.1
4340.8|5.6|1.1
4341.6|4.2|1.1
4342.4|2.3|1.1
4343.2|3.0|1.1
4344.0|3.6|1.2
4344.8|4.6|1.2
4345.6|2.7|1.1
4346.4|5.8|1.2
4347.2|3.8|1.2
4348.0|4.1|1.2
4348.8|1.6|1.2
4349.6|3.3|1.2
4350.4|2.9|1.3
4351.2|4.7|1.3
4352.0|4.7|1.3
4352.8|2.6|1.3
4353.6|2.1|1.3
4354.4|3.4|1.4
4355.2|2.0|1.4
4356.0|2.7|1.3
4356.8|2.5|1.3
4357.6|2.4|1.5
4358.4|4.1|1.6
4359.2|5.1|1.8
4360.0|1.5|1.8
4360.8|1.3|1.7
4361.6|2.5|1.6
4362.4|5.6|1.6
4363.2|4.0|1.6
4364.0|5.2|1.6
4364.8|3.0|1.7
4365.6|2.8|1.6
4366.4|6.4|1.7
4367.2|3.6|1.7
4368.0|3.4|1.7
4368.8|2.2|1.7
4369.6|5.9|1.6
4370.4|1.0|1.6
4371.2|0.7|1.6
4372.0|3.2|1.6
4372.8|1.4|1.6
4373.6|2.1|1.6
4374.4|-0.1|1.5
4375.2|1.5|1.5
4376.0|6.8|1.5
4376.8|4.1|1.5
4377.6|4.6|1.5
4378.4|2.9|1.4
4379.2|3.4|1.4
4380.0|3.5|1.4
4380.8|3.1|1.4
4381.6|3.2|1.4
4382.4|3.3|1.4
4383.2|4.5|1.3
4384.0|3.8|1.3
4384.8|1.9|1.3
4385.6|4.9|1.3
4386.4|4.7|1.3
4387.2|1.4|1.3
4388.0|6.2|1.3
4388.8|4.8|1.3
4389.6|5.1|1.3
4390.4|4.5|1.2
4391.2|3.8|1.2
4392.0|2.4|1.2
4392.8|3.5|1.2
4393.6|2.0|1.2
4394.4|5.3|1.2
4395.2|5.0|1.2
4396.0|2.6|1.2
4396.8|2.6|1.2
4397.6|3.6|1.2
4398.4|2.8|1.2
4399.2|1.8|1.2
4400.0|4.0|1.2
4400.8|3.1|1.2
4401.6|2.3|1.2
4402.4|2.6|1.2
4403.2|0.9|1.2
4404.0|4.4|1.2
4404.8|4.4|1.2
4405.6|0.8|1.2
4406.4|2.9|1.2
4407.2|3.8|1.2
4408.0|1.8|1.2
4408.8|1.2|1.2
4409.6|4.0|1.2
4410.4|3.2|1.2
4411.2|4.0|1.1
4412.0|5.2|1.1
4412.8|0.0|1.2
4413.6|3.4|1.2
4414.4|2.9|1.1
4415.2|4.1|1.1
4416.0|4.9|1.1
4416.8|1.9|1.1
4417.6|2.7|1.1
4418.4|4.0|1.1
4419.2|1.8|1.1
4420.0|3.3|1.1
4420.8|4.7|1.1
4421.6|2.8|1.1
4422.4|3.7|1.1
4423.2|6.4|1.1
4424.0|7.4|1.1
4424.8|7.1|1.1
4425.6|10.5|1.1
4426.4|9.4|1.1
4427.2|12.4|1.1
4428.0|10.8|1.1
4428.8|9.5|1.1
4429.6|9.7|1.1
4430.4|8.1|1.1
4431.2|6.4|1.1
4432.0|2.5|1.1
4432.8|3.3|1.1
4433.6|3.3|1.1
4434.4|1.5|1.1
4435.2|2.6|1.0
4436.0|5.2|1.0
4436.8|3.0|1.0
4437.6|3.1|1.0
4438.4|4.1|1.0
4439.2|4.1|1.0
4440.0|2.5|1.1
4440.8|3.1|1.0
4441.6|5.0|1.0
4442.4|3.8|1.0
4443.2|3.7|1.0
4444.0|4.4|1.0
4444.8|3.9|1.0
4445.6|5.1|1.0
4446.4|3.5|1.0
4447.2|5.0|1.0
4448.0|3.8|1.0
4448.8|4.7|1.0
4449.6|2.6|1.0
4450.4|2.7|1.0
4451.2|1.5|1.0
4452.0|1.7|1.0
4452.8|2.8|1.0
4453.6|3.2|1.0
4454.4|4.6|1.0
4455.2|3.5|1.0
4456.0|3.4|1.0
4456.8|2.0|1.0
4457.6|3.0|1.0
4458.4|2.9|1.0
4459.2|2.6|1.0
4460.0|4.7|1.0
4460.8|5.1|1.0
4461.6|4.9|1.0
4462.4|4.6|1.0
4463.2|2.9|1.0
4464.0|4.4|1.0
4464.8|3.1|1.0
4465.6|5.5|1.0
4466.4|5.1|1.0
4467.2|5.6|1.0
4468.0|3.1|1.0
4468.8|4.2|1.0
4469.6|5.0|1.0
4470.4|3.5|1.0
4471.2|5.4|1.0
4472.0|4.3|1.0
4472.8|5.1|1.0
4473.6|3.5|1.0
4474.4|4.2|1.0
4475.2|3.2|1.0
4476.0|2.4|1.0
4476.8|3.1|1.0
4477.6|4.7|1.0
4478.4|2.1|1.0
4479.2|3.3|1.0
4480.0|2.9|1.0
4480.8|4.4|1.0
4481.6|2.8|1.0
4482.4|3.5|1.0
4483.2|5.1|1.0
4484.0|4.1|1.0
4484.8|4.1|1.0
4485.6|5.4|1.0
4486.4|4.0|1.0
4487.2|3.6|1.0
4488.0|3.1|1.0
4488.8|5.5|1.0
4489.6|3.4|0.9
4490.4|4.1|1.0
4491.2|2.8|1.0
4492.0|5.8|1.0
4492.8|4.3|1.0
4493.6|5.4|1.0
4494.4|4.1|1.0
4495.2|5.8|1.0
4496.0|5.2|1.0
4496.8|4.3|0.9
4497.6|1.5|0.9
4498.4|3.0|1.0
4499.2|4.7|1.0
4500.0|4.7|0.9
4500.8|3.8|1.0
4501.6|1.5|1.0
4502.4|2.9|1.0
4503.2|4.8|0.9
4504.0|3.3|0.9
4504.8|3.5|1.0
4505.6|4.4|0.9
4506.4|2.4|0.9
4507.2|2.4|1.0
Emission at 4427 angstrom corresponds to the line [O II] 3727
